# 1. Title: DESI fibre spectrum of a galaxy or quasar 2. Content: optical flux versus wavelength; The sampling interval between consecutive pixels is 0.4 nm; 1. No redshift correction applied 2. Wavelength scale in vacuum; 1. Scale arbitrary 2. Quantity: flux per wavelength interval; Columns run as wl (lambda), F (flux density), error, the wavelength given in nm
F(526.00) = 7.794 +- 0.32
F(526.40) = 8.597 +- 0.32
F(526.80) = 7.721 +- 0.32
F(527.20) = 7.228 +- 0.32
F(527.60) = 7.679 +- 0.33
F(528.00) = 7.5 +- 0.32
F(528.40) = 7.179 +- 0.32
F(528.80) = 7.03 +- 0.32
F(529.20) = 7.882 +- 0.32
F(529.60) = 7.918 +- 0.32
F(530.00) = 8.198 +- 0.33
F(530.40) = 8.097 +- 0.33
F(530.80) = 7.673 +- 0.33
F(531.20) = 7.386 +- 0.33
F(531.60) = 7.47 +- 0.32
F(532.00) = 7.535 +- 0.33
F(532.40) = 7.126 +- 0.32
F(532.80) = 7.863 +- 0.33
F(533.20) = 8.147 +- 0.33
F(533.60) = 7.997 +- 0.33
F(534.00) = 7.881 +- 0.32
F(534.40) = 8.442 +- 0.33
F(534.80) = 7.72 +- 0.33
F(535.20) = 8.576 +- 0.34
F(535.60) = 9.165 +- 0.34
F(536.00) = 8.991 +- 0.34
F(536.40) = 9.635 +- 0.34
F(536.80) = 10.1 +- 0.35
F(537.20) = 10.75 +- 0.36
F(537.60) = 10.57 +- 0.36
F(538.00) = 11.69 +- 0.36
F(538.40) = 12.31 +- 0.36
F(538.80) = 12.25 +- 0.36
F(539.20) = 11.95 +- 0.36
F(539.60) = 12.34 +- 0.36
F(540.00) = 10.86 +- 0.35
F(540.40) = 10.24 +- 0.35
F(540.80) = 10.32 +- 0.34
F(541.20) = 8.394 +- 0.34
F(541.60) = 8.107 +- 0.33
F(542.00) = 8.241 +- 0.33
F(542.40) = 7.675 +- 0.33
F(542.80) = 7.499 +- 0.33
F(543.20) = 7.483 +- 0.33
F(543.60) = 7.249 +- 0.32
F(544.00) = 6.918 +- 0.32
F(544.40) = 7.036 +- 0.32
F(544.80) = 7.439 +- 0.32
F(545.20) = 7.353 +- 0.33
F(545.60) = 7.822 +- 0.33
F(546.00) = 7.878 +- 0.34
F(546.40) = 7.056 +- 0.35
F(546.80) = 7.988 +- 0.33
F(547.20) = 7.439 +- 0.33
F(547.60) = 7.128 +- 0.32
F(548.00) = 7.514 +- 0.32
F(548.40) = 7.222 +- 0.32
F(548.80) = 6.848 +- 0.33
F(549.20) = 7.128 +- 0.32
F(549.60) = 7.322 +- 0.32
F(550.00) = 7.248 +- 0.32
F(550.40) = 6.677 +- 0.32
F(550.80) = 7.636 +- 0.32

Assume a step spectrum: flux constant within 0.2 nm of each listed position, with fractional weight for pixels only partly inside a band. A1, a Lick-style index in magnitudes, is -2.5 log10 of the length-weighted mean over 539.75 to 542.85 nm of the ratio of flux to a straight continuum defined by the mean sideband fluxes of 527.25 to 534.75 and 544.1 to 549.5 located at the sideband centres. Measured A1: -0.20 mag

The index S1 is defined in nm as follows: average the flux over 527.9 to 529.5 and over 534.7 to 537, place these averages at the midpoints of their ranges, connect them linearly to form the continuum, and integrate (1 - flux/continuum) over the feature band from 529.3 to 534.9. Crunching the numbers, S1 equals 0.26 nm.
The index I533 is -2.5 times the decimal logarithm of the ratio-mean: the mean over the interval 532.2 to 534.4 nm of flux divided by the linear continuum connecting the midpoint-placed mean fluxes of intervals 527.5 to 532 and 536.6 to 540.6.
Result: 0.16 mag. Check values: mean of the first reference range 7.63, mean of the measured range 7.86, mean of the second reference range 11.3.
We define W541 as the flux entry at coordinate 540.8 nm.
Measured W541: 10.32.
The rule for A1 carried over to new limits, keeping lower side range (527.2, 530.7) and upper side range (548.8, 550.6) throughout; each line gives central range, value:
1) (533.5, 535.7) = -0.11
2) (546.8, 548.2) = -0.05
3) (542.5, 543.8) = -0.03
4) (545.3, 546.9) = -0.07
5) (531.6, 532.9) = 0.01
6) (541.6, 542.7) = -0.09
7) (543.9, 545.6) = -0.01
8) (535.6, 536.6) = -0.24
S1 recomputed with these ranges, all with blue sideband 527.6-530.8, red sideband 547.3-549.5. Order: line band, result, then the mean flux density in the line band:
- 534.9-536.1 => -0.205 nm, 8.8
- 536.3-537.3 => -0.356 nm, 10.2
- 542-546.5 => -0.093 nm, 7.45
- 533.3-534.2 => -0.047 nm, 7.96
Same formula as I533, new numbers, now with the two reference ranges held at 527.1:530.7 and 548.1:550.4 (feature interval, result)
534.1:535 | -0.08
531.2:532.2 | 0.01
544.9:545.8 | -0.05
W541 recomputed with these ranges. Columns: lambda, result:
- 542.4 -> 7.675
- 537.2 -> 10.75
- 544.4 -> 7.036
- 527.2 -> 7.228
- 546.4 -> 7.056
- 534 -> 7.881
